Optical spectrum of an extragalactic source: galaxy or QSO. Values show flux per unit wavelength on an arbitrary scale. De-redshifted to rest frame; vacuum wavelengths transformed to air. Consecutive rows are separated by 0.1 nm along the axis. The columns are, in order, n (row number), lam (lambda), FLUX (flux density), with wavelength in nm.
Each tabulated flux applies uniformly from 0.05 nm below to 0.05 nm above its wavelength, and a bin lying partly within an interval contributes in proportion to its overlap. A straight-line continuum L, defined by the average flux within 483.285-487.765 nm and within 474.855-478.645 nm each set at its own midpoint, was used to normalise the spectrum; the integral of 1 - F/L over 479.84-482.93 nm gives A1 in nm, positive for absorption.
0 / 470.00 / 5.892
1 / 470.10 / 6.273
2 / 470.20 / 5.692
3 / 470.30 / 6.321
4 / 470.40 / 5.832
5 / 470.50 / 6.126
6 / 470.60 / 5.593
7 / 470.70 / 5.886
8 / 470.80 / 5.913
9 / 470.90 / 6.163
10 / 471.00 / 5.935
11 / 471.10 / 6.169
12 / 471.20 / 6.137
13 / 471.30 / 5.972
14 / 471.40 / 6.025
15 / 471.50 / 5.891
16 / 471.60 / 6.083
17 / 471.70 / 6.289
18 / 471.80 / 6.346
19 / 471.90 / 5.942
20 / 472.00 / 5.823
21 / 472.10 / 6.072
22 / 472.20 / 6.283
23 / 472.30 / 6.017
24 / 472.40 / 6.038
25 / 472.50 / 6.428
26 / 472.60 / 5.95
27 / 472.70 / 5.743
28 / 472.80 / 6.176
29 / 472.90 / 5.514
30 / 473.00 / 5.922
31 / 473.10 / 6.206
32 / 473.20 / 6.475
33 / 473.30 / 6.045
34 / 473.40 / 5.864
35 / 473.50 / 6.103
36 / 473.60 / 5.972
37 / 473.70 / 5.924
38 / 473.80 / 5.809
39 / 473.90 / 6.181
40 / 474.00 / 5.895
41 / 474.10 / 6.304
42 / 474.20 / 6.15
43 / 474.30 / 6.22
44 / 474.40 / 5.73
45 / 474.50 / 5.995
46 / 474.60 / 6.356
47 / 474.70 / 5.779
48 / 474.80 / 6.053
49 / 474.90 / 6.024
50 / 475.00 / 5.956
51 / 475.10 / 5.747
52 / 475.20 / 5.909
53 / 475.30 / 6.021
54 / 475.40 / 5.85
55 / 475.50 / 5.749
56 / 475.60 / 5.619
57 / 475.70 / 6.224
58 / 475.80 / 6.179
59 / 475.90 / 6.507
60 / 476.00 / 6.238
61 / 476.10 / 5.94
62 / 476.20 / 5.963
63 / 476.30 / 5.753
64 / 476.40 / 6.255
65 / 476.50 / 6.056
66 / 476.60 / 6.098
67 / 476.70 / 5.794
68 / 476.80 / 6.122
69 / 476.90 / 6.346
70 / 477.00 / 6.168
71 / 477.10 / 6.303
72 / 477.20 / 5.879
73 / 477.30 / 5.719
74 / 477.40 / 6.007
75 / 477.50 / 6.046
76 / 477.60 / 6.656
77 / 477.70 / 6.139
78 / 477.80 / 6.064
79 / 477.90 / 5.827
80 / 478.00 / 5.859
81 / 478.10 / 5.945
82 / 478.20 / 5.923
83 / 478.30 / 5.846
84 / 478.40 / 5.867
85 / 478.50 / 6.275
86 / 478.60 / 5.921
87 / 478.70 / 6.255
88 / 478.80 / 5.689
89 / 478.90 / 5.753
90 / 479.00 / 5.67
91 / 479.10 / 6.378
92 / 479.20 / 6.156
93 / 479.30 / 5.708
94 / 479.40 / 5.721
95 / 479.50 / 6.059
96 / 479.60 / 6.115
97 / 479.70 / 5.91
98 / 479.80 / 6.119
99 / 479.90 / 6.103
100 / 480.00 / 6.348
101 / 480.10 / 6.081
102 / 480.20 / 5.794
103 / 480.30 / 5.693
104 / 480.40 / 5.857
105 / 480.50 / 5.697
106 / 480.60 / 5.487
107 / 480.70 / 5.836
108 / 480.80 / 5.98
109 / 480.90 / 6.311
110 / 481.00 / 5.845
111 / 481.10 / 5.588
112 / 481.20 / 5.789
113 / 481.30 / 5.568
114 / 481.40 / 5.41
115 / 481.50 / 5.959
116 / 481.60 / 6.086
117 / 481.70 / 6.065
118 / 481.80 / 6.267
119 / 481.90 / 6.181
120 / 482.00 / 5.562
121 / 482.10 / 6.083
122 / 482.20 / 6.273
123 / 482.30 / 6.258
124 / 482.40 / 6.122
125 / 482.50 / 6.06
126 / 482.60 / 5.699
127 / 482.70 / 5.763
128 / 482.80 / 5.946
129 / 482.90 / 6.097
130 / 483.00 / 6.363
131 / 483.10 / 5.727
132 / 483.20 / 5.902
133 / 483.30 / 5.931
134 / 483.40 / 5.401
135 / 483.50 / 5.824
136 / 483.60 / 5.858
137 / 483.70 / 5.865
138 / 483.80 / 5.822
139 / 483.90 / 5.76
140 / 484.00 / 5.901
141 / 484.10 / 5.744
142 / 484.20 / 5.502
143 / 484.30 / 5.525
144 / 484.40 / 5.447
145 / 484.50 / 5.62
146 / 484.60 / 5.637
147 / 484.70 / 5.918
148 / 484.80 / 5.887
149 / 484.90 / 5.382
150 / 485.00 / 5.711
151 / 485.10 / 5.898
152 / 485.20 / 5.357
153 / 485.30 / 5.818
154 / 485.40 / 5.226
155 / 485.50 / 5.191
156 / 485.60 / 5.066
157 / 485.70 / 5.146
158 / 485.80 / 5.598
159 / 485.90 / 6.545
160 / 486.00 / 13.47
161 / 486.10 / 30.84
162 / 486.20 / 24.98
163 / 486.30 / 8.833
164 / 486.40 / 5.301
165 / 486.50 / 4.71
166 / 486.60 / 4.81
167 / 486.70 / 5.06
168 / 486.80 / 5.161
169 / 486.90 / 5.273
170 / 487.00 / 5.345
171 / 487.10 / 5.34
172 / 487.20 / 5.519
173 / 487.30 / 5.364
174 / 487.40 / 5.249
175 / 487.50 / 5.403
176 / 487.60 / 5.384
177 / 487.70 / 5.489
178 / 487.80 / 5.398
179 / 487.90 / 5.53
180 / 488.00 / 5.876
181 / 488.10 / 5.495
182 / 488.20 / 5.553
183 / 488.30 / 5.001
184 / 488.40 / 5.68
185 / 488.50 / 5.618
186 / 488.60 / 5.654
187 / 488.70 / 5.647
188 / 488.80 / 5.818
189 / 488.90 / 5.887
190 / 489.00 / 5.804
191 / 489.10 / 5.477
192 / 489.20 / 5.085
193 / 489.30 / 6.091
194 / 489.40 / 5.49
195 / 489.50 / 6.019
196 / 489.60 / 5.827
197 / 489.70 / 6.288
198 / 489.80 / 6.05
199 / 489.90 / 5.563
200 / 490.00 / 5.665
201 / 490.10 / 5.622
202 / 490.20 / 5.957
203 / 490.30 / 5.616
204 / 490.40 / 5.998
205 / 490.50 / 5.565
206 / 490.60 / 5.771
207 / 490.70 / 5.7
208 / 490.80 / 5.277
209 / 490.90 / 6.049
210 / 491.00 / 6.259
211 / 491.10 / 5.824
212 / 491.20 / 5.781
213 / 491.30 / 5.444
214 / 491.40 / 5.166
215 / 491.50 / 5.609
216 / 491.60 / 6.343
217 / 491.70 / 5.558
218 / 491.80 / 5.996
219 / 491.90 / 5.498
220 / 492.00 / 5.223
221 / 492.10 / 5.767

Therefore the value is 0.23 nm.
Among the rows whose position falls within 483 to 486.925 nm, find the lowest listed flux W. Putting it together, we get 4.71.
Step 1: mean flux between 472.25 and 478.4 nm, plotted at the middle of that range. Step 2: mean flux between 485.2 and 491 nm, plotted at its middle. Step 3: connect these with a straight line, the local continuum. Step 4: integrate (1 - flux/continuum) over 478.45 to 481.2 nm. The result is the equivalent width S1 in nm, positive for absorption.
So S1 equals 0.12 nm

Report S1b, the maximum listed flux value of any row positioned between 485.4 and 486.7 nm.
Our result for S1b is 30.84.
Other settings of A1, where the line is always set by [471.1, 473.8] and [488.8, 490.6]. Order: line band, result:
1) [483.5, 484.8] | 0.03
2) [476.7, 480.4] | -0.04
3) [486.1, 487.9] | -0.45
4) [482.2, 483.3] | -0.02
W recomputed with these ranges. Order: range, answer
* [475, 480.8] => 5.487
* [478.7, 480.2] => 5.67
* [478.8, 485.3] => 5.357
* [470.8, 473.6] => 5.514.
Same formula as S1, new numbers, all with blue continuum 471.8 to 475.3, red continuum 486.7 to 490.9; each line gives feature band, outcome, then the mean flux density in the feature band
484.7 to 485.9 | 0.03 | 5.54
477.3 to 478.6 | -0.03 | 6.02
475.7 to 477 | -0.04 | 6.11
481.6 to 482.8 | -0.05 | 6.03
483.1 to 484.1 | -0.01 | 5.8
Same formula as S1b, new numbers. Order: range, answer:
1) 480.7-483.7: 6.363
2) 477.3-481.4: 6.656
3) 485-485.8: 5.898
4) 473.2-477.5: 6.507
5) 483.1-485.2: 5.931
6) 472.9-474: 6.475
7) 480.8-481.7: 6.311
